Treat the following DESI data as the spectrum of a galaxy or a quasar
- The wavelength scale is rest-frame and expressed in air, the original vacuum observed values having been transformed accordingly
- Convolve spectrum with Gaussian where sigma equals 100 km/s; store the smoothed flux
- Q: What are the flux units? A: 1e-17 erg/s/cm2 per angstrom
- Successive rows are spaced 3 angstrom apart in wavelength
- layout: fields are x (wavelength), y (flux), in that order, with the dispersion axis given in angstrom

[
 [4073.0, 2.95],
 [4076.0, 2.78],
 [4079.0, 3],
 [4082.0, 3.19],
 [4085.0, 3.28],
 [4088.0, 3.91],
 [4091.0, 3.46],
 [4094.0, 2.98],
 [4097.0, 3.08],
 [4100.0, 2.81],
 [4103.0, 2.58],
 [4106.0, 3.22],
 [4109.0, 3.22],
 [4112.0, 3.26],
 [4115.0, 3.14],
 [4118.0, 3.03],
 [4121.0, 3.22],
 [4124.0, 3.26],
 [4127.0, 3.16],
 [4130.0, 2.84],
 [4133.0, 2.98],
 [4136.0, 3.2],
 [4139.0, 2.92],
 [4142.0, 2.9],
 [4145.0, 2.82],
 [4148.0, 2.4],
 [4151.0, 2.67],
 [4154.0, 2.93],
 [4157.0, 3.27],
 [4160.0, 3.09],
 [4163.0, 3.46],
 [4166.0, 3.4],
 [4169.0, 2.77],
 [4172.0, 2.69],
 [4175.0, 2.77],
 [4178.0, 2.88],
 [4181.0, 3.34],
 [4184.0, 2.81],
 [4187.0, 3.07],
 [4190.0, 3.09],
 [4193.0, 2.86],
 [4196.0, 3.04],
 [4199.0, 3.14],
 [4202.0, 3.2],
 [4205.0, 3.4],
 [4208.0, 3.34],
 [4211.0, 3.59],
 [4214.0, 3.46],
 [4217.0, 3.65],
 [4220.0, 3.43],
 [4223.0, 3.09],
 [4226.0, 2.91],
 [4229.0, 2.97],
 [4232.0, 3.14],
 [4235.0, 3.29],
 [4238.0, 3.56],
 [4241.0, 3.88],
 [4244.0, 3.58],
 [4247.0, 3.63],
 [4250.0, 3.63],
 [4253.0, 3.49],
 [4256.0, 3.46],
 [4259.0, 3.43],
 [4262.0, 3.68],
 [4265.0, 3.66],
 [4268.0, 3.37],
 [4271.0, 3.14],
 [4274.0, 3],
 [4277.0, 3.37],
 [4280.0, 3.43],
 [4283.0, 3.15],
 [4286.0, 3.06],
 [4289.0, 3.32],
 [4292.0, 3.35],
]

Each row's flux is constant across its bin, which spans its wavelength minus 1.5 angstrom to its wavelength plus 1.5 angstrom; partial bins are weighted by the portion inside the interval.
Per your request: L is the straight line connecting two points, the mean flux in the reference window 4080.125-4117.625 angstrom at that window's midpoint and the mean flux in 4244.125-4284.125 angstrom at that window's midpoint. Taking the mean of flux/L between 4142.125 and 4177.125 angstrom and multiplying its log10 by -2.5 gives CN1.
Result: 0.117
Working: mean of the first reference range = 3.17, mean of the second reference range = 3.43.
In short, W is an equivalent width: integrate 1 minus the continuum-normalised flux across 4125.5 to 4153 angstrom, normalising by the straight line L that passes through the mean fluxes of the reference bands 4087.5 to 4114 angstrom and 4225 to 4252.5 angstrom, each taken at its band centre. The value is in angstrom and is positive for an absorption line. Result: 2.89 angstrom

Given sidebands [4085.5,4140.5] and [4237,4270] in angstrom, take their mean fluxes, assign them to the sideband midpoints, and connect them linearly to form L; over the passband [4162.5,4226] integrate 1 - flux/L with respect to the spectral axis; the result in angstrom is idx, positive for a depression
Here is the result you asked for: 4.3 angstrom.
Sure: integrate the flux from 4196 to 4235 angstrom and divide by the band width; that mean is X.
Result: 3.27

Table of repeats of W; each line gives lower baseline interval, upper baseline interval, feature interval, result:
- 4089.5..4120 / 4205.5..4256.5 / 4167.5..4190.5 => 2.5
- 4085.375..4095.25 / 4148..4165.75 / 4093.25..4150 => 4.5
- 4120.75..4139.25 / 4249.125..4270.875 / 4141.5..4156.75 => 1.8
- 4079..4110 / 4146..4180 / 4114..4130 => -0.3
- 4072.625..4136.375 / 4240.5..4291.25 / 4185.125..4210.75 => 1.0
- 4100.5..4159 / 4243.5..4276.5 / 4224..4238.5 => 0.9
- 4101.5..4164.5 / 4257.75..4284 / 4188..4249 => -1.5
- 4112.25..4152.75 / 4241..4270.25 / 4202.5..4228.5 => 0.2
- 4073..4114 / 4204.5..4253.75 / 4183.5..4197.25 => 1.4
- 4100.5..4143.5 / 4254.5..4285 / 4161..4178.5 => 0.9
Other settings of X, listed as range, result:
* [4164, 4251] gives 3.23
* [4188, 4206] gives 3.11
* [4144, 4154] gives 2.67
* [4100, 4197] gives 3.01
